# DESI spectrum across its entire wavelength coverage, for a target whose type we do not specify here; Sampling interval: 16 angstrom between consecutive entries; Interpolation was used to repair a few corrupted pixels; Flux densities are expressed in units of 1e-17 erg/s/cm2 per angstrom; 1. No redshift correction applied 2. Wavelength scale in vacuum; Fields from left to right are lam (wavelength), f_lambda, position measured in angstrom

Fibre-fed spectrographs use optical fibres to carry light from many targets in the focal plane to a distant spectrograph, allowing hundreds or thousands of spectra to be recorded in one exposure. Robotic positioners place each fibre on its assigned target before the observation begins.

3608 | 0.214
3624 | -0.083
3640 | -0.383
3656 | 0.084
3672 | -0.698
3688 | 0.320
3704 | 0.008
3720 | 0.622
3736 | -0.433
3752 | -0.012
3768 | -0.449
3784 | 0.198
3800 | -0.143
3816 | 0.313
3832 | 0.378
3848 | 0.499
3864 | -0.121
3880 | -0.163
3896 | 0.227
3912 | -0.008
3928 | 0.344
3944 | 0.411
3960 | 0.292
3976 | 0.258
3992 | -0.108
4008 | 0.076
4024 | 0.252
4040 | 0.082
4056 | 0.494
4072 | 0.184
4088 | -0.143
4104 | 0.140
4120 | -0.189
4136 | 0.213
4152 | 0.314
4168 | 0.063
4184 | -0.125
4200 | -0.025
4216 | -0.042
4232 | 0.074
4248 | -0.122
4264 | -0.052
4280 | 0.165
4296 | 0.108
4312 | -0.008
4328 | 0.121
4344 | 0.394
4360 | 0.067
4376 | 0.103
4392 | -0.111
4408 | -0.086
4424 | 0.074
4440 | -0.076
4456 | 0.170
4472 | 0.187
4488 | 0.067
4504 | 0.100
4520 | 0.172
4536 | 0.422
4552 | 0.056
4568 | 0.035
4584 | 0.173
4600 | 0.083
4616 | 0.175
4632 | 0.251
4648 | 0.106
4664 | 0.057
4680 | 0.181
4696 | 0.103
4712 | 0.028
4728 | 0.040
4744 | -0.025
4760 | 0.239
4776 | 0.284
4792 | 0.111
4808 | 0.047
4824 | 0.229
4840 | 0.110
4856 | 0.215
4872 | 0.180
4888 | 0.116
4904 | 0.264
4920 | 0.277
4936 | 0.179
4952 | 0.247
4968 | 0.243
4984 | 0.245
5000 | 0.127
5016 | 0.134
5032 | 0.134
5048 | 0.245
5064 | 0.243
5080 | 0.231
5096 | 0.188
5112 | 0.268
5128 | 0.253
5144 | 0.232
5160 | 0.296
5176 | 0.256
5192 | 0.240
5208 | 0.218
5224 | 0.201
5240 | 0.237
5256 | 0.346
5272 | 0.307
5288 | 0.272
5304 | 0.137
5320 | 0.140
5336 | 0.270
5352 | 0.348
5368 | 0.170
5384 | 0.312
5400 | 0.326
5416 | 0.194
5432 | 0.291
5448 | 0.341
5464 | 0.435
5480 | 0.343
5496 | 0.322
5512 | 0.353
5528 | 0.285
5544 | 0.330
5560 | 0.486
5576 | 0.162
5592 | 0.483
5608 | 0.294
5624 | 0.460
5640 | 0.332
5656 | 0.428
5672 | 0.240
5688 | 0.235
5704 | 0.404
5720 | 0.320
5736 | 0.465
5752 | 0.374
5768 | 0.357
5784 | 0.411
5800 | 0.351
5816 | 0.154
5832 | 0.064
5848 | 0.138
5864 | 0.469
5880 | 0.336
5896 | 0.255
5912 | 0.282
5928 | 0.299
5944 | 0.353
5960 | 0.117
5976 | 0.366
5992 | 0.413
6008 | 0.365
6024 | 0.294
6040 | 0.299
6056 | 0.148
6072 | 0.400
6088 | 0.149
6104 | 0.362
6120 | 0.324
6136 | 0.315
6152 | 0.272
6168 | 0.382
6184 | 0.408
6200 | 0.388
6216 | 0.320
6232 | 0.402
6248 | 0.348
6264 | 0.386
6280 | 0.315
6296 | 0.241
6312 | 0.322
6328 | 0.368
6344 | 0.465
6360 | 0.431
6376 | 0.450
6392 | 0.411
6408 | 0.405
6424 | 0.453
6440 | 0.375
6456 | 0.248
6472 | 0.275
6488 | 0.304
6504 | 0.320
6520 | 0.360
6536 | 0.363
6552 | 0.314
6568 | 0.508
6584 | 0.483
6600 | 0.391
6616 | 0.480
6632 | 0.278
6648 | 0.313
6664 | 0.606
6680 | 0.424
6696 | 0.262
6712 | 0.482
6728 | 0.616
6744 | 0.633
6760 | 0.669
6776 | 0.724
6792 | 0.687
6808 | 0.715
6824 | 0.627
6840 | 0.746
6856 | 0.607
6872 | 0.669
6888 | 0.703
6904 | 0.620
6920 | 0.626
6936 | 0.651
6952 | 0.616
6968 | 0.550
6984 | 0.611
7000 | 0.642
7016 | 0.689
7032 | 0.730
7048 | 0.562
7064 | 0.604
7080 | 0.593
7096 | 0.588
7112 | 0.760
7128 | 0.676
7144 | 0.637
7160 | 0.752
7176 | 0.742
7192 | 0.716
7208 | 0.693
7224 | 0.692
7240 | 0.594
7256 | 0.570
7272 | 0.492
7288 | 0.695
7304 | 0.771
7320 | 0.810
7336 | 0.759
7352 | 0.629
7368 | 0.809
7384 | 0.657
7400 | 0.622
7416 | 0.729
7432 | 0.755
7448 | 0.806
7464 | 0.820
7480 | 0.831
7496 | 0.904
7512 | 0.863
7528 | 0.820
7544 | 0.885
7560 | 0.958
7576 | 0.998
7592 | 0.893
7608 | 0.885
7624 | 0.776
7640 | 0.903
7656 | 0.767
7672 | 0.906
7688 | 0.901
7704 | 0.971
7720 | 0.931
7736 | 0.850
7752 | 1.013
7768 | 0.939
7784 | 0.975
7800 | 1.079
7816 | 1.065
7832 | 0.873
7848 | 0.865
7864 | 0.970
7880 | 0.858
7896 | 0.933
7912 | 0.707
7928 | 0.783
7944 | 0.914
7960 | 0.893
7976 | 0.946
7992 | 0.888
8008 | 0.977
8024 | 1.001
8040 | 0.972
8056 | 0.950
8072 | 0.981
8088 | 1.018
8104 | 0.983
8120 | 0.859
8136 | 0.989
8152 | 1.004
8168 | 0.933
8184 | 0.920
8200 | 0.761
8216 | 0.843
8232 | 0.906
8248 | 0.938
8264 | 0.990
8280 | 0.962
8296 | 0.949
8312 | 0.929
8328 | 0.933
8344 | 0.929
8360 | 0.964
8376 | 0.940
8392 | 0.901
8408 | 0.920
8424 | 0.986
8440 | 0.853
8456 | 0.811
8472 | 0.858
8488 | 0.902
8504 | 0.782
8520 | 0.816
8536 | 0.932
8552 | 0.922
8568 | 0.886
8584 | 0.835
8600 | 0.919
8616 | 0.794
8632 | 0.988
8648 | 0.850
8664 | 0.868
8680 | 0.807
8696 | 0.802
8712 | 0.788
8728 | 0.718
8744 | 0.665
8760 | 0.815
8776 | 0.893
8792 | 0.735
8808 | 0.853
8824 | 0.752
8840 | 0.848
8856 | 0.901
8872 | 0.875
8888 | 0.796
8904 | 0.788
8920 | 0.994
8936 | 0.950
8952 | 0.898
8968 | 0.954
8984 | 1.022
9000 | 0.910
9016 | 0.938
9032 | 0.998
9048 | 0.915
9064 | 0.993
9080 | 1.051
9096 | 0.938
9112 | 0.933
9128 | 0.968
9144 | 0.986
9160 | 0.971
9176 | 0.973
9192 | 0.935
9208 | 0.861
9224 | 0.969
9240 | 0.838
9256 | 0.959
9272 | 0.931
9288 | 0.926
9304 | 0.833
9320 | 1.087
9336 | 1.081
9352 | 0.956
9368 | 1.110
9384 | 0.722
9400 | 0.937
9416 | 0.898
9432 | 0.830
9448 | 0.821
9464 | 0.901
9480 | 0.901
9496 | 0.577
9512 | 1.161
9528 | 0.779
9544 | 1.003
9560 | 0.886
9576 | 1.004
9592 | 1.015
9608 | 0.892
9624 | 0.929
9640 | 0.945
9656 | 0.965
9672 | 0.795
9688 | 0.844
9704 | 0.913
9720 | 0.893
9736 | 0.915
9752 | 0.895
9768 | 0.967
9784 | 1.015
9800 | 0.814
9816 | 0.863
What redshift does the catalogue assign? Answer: 0.687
